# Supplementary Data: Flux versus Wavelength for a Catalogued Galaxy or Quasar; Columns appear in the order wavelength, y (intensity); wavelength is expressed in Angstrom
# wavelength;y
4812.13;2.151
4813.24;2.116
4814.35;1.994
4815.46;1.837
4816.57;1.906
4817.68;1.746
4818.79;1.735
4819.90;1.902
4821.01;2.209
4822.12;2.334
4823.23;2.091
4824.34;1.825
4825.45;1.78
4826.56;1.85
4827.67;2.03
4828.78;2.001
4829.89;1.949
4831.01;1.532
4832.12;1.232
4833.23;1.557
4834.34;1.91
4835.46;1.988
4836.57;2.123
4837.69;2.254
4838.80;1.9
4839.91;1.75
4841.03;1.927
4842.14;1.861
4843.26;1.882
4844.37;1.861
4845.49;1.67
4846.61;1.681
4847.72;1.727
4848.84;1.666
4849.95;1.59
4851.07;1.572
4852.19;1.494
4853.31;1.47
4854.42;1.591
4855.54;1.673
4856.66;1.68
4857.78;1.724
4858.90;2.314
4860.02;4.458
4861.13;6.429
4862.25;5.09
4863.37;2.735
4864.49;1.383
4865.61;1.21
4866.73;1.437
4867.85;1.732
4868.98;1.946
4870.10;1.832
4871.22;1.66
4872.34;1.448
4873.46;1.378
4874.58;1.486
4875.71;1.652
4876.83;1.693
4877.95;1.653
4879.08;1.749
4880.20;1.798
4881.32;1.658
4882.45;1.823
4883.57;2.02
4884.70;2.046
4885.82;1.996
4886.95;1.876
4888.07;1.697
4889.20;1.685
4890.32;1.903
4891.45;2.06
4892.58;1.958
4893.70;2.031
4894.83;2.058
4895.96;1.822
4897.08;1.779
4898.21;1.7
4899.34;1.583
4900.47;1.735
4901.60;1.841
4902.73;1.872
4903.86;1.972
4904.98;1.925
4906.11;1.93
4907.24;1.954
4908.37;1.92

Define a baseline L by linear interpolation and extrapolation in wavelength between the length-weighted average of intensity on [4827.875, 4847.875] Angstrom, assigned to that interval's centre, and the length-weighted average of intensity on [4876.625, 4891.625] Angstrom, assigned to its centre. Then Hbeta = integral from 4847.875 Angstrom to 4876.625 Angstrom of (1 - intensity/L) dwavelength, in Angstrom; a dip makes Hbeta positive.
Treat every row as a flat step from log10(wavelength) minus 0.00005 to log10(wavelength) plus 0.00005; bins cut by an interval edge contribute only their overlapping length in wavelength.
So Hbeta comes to -4.2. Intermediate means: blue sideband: 1.83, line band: 2.1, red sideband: 1.83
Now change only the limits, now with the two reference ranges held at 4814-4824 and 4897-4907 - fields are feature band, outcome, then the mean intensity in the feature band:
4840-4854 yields 1.6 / 1.7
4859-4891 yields -4.3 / 2.13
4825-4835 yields 1.0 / 1.76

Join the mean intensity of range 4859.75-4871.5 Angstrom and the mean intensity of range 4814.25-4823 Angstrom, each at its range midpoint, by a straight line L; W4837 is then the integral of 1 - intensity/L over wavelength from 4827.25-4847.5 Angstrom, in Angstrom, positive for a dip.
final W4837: 3.7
